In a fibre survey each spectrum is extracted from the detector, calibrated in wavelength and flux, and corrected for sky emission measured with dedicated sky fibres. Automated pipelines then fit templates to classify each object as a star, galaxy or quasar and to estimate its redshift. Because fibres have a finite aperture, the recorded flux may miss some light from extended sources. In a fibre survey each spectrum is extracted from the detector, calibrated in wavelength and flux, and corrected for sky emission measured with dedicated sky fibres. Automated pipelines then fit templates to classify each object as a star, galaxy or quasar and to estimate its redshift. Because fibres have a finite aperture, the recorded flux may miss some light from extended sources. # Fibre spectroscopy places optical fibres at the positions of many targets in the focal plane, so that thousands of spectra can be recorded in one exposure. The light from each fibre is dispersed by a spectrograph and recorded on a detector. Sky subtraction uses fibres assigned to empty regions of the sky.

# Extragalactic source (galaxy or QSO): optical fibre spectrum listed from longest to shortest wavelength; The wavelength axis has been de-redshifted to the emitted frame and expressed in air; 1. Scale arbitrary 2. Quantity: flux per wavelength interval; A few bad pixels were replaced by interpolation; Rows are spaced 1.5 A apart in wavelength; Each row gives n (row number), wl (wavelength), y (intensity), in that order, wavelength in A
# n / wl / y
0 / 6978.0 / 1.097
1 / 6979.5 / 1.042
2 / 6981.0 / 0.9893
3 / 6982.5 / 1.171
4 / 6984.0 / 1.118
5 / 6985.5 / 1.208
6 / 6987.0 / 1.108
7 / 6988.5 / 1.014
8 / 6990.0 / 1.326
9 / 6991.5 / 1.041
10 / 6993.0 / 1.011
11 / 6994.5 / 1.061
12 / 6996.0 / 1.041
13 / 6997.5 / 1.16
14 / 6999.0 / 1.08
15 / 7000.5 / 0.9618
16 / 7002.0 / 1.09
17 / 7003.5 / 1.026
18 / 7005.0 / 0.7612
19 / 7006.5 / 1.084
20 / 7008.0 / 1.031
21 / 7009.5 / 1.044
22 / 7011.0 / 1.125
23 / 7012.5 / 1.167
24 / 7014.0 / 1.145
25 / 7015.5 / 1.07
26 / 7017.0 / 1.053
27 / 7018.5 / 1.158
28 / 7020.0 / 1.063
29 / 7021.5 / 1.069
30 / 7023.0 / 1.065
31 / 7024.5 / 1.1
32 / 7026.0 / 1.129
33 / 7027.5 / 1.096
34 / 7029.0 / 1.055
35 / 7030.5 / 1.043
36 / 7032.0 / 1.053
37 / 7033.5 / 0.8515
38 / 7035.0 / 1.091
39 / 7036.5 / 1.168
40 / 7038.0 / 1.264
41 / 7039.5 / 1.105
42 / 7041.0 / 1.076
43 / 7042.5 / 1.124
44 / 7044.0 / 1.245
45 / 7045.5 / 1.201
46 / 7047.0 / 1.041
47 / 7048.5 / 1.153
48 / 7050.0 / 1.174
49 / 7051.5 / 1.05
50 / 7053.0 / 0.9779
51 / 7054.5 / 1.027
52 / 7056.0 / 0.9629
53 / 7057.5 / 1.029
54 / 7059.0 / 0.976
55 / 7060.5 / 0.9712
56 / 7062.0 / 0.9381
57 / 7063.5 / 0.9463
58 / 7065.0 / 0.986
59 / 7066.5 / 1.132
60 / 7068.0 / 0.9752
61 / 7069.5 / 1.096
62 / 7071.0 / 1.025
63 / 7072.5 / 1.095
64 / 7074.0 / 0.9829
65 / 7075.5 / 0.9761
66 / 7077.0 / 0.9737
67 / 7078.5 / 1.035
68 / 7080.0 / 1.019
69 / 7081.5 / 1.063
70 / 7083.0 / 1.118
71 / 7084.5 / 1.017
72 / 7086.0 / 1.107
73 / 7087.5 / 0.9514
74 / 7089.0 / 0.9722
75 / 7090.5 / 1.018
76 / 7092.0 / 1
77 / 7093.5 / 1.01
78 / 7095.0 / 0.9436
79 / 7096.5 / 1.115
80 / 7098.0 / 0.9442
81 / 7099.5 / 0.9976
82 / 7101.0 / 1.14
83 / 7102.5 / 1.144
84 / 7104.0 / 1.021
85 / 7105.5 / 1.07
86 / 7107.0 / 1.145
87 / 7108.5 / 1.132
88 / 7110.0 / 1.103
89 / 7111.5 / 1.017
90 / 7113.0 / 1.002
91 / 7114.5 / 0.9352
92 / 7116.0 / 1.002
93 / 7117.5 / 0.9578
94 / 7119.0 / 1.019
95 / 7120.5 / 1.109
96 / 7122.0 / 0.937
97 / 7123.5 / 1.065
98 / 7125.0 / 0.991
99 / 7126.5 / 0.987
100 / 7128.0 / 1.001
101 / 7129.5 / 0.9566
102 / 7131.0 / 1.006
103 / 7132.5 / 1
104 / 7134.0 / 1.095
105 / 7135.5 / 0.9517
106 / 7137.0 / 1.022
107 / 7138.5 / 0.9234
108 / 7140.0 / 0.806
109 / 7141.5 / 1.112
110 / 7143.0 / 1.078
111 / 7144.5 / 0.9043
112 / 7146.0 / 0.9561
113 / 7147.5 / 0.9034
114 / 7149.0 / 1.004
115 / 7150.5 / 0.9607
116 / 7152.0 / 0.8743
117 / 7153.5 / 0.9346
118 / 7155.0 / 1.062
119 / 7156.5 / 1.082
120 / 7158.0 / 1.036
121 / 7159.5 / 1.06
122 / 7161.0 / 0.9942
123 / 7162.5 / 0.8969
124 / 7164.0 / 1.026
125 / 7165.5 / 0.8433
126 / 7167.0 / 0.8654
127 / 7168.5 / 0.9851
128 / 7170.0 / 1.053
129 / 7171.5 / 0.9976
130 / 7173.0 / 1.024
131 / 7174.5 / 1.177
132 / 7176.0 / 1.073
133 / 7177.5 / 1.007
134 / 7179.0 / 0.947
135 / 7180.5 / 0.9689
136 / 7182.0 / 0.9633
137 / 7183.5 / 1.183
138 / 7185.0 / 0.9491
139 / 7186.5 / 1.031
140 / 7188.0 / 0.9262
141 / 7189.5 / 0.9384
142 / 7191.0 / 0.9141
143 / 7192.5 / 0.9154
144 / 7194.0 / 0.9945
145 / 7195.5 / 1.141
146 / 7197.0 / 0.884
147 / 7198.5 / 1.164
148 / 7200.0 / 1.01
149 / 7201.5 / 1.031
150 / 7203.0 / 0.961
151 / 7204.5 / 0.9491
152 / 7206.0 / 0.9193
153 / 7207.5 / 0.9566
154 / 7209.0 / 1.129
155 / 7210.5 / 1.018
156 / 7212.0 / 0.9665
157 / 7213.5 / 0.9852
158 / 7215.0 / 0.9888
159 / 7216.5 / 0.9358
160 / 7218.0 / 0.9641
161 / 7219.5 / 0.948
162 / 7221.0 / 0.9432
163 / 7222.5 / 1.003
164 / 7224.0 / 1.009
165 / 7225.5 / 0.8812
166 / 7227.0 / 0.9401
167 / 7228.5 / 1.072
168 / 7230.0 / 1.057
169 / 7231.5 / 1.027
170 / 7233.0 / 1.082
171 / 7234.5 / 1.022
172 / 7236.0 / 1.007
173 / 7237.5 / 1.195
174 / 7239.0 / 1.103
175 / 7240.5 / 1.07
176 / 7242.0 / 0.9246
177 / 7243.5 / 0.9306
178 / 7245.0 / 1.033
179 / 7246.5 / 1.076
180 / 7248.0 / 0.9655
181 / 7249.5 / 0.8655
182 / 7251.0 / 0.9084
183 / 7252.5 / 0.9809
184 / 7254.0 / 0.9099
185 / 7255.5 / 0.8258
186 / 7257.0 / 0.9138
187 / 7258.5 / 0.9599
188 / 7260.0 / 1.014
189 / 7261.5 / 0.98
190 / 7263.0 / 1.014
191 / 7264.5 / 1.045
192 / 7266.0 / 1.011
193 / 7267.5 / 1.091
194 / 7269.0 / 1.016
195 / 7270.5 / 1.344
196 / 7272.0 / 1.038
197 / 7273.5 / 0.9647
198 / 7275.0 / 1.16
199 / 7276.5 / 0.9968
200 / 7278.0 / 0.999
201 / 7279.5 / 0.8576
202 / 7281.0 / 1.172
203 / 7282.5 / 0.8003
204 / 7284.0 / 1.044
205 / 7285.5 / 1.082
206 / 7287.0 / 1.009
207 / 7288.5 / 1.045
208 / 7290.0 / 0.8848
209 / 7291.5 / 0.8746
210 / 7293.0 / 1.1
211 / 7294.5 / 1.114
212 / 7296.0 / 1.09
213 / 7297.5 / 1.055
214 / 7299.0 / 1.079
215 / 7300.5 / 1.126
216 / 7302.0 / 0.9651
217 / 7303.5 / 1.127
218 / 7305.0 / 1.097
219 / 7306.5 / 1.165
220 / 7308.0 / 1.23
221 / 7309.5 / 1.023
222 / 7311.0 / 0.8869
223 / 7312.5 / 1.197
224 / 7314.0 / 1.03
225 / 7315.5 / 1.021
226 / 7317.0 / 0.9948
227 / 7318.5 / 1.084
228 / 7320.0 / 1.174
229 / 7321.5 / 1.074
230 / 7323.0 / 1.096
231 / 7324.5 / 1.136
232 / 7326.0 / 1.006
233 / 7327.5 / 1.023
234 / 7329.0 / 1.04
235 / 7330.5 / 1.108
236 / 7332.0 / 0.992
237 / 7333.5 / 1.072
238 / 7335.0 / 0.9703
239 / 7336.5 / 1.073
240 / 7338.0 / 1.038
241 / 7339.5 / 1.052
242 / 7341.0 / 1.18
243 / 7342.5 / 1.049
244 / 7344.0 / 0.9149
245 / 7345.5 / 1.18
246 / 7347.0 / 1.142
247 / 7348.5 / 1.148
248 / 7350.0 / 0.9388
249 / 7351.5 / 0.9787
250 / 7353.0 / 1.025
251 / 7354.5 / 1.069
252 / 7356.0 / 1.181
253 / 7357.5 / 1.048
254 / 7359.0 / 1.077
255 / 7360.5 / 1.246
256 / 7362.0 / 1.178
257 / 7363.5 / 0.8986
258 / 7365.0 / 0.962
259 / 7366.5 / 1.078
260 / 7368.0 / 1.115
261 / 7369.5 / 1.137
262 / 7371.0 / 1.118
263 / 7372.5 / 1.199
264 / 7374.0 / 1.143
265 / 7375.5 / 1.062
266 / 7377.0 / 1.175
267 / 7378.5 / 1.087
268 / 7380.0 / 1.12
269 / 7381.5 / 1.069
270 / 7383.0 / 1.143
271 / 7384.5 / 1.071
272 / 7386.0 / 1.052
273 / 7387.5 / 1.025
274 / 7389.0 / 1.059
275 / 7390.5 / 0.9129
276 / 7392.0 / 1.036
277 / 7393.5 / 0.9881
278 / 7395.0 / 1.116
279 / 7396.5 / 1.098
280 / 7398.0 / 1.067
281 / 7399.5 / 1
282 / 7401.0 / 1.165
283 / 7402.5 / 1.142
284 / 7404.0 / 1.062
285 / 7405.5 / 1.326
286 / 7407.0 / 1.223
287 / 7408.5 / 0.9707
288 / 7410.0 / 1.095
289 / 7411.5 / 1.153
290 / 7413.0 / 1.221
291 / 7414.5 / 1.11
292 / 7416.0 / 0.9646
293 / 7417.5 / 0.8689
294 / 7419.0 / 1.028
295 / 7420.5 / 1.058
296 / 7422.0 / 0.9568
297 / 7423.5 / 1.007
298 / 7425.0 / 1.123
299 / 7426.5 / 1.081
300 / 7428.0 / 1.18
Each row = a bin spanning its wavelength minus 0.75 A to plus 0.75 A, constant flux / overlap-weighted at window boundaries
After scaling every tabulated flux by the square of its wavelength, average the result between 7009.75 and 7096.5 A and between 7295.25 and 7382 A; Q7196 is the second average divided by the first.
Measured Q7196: 1.1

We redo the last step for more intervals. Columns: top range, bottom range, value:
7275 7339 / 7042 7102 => 1.08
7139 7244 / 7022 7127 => 0.98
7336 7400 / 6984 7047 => 1.09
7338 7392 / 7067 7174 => 1.14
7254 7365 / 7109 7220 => 1.10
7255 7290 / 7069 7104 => 1.04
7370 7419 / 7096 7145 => 1.15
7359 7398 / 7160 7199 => 1.15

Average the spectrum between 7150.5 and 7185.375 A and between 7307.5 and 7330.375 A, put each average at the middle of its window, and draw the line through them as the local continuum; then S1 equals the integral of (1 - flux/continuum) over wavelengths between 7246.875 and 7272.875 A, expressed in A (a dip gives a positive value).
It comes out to 1.2 A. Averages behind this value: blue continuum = 1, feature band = 0.994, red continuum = 1.07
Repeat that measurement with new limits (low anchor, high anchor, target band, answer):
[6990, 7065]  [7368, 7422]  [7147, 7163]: 1.31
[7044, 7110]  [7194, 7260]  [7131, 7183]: 1.34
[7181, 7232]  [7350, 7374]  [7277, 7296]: 0.68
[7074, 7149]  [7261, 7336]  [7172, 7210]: 0.87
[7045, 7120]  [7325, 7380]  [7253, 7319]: 2.06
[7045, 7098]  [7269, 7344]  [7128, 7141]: 0.76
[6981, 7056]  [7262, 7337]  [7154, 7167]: 0.94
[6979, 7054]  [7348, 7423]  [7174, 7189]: 0.89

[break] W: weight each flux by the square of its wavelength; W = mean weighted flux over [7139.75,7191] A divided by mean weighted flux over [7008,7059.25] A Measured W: 0.9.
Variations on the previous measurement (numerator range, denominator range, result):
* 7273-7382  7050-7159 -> 1.12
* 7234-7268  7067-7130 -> 1.01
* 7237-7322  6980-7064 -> 1.03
